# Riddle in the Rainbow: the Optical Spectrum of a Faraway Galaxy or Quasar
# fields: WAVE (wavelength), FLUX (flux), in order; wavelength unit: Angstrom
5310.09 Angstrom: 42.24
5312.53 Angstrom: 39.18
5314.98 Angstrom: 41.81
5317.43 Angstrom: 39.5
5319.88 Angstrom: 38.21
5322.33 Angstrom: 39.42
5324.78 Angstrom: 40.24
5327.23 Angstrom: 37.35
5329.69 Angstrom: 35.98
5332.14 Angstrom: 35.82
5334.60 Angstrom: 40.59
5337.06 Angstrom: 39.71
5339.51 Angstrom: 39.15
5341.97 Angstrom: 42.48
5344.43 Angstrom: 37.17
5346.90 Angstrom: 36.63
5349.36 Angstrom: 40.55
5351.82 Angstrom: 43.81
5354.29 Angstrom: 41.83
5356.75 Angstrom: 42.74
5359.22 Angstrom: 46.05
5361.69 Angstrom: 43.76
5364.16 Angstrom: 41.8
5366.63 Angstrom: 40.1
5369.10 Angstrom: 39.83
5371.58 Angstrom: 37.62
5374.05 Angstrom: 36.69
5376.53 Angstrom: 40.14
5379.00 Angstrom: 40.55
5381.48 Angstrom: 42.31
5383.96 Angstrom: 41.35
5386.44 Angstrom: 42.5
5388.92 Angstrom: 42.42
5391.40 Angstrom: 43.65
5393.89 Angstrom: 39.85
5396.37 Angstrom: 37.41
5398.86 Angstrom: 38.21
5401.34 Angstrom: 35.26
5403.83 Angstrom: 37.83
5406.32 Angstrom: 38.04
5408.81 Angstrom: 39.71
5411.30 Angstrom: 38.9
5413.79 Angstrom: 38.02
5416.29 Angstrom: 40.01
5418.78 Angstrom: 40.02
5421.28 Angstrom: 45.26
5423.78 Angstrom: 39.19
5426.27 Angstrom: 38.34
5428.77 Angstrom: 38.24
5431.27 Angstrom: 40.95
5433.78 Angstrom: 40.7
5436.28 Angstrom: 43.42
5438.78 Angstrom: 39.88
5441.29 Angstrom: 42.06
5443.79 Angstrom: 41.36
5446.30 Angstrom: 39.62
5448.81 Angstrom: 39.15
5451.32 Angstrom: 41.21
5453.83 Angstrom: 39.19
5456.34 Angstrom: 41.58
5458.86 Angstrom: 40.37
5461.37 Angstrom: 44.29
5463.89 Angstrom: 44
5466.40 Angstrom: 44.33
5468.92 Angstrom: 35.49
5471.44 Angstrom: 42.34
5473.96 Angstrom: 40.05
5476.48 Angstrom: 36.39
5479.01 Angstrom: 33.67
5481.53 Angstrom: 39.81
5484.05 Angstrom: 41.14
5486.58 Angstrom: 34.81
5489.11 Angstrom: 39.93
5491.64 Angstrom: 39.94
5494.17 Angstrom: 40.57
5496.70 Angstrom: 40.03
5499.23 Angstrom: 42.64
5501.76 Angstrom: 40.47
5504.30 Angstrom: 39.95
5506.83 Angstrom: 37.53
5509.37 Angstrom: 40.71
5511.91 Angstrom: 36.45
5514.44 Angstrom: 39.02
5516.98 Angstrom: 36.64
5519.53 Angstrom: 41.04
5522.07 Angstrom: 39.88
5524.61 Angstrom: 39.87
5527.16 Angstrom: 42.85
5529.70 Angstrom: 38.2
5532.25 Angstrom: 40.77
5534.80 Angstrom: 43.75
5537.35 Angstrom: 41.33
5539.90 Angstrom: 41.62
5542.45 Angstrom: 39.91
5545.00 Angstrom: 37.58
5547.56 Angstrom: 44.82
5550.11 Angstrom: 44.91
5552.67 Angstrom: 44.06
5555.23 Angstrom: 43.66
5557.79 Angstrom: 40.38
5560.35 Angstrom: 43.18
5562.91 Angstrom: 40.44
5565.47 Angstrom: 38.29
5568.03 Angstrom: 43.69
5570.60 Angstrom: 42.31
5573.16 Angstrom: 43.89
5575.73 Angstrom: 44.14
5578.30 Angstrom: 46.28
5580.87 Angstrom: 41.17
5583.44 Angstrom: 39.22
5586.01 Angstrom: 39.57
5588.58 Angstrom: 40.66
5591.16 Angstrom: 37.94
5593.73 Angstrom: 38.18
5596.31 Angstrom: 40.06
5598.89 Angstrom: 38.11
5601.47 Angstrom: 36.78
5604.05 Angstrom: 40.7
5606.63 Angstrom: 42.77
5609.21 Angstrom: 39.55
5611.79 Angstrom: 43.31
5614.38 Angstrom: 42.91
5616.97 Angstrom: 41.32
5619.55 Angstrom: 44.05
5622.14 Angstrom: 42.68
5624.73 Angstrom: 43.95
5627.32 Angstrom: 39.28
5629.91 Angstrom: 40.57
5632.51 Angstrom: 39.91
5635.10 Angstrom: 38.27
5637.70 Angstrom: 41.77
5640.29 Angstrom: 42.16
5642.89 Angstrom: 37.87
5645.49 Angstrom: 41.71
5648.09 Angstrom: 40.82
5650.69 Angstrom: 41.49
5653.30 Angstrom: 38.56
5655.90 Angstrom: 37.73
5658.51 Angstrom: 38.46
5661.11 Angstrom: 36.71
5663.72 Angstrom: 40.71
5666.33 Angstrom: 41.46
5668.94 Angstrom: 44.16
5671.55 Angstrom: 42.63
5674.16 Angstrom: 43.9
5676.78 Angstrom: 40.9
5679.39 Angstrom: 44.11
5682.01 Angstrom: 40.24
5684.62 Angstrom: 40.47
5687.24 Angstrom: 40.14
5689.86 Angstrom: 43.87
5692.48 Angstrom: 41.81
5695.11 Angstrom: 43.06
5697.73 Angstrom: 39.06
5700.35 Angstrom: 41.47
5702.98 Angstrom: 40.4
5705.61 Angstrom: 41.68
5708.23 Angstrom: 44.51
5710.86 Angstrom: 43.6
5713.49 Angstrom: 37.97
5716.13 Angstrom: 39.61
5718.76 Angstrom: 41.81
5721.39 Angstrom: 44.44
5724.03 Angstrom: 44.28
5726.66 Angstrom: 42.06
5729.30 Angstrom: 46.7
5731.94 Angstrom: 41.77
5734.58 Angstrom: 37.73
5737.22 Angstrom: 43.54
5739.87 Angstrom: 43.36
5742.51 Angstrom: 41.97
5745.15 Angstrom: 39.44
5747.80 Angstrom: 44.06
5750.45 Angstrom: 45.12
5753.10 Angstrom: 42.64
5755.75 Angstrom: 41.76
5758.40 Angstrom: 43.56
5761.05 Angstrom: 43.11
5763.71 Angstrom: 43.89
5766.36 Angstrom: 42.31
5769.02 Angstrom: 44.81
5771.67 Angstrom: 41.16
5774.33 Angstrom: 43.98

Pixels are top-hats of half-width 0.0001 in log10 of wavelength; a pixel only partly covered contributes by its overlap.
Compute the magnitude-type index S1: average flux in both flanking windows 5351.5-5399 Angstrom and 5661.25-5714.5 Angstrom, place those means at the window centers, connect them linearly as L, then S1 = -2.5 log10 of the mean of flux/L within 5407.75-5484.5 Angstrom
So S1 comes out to 0.03 mag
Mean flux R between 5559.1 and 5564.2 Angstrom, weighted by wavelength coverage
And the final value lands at 41.8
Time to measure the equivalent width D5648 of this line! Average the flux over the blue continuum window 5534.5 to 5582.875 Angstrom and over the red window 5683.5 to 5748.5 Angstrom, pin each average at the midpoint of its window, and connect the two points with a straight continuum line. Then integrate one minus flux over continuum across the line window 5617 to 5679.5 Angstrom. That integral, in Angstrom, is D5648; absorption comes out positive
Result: 1.7 Angstrom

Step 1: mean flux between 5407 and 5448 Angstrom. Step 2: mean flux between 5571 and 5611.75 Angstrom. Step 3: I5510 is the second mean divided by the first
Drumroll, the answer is 1.0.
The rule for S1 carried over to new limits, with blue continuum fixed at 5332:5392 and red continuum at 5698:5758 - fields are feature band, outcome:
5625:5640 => 0.04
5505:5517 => 0.08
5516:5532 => 0.04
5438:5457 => 0.02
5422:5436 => 0.03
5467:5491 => 0.08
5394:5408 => 0.09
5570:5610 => 0.03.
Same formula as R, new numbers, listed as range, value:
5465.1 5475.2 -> 40.6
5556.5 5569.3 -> 41.2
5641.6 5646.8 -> 39.8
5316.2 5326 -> 39.3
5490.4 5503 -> 40.7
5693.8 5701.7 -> 41.2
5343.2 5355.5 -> 40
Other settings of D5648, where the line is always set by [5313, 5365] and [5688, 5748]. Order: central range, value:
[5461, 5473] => -0.3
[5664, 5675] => -0.3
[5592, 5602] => 0.7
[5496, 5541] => 1.0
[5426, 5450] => 0.1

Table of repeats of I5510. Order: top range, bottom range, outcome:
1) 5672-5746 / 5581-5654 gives 1.04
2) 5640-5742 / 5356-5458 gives 1.03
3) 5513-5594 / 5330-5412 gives 1.03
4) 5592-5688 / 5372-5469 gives 1.01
